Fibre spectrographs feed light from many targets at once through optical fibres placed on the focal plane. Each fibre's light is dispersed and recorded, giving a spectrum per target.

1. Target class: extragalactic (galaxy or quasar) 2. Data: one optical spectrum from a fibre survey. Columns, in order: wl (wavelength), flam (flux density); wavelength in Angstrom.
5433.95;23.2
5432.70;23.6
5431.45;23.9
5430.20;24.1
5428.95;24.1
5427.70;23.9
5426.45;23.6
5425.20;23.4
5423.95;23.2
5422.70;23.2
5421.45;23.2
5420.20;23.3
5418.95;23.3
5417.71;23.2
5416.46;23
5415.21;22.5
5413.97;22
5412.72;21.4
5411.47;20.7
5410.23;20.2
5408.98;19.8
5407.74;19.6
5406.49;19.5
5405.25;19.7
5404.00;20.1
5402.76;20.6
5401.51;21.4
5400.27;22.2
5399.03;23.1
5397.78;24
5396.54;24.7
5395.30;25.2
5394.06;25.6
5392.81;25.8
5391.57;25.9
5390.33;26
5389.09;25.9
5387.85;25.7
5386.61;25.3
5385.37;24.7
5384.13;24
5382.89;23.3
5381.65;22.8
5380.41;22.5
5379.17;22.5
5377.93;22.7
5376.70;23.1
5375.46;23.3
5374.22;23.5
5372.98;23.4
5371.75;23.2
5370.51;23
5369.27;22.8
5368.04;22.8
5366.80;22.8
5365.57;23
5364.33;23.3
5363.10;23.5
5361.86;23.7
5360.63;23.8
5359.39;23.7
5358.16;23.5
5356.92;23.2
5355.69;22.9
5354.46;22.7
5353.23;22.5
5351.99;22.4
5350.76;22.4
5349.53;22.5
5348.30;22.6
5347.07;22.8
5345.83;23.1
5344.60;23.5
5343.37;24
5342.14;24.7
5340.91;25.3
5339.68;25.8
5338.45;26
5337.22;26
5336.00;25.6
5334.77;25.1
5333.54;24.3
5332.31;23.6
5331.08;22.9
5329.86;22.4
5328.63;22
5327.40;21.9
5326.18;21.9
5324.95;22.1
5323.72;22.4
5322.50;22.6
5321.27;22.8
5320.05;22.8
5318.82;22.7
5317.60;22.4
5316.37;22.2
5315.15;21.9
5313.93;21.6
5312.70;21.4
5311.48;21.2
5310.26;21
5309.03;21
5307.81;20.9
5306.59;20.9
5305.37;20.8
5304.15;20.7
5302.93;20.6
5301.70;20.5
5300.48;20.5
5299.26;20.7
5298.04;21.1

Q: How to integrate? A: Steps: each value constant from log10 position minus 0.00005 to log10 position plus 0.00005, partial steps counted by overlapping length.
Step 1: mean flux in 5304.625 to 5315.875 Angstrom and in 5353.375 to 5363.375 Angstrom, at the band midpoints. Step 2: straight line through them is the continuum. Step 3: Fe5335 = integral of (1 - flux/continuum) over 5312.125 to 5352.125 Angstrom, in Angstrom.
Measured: -1.9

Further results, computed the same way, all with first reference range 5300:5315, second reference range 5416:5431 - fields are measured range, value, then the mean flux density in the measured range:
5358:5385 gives -1.0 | 23.2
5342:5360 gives -1.0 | 23.1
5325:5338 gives -1.2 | 23.5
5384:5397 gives -1.5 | 25.4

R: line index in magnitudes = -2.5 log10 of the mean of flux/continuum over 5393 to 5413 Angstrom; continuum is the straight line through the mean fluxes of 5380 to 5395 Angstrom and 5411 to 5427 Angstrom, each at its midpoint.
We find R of 0.10 mag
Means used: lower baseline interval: 24.8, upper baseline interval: 22.8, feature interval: 21.8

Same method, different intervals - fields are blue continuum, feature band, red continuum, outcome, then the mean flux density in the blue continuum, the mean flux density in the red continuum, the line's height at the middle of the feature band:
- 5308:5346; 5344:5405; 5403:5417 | -0.08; 23.1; 20.8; 21.8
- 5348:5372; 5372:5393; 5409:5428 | -0.06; 23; 22.6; 22.8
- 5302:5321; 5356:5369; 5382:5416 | -0.05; 21.5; 22.9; 22.3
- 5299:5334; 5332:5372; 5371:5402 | -0.03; 21.8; 24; 22.9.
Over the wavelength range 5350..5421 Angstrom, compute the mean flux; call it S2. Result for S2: 23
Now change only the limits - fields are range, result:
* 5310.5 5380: 23.1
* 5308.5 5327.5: 22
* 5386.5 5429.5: 22.9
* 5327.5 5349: 24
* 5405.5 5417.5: 21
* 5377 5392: 24.2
